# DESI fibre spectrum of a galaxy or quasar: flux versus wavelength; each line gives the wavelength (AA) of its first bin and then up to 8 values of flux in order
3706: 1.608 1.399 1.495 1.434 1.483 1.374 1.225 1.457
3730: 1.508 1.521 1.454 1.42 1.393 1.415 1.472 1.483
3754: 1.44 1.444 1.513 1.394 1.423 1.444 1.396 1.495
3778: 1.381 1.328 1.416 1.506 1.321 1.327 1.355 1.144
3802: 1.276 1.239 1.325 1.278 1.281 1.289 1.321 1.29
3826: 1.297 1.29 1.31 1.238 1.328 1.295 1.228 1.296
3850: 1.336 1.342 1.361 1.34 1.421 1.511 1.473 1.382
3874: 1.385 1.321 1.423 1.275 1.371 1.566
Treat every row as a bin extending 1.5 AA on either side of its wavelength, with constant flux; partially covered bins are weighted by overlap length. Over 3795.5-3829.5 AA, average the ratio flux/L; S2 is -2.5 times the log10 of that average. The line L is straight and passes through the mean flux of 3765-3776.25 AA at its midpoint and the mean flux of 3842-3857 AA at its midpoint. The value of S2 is 0.07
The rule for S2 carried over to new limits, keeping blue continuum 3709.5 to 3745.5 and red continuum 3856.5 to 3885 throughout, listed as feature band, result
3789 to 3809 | 0.10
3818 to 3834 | 0.08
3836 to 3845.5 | 0.10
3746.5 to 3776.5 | -0.02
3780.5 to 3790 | 0.00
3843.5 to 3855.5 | 0.07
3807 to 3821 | 0.09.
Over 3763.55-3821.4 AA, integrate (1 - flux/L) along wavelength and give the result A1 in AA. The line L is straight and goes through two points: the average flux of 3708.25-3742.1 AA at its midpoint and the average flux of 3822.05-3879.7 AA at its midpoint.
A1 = 1.6 AA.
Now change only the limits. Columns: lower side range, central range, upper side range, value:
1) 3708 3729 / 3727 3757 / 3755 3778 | -0.6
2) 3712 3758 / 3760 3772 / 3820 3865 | -0.2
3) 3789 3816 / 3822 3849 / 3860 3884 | 1.0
